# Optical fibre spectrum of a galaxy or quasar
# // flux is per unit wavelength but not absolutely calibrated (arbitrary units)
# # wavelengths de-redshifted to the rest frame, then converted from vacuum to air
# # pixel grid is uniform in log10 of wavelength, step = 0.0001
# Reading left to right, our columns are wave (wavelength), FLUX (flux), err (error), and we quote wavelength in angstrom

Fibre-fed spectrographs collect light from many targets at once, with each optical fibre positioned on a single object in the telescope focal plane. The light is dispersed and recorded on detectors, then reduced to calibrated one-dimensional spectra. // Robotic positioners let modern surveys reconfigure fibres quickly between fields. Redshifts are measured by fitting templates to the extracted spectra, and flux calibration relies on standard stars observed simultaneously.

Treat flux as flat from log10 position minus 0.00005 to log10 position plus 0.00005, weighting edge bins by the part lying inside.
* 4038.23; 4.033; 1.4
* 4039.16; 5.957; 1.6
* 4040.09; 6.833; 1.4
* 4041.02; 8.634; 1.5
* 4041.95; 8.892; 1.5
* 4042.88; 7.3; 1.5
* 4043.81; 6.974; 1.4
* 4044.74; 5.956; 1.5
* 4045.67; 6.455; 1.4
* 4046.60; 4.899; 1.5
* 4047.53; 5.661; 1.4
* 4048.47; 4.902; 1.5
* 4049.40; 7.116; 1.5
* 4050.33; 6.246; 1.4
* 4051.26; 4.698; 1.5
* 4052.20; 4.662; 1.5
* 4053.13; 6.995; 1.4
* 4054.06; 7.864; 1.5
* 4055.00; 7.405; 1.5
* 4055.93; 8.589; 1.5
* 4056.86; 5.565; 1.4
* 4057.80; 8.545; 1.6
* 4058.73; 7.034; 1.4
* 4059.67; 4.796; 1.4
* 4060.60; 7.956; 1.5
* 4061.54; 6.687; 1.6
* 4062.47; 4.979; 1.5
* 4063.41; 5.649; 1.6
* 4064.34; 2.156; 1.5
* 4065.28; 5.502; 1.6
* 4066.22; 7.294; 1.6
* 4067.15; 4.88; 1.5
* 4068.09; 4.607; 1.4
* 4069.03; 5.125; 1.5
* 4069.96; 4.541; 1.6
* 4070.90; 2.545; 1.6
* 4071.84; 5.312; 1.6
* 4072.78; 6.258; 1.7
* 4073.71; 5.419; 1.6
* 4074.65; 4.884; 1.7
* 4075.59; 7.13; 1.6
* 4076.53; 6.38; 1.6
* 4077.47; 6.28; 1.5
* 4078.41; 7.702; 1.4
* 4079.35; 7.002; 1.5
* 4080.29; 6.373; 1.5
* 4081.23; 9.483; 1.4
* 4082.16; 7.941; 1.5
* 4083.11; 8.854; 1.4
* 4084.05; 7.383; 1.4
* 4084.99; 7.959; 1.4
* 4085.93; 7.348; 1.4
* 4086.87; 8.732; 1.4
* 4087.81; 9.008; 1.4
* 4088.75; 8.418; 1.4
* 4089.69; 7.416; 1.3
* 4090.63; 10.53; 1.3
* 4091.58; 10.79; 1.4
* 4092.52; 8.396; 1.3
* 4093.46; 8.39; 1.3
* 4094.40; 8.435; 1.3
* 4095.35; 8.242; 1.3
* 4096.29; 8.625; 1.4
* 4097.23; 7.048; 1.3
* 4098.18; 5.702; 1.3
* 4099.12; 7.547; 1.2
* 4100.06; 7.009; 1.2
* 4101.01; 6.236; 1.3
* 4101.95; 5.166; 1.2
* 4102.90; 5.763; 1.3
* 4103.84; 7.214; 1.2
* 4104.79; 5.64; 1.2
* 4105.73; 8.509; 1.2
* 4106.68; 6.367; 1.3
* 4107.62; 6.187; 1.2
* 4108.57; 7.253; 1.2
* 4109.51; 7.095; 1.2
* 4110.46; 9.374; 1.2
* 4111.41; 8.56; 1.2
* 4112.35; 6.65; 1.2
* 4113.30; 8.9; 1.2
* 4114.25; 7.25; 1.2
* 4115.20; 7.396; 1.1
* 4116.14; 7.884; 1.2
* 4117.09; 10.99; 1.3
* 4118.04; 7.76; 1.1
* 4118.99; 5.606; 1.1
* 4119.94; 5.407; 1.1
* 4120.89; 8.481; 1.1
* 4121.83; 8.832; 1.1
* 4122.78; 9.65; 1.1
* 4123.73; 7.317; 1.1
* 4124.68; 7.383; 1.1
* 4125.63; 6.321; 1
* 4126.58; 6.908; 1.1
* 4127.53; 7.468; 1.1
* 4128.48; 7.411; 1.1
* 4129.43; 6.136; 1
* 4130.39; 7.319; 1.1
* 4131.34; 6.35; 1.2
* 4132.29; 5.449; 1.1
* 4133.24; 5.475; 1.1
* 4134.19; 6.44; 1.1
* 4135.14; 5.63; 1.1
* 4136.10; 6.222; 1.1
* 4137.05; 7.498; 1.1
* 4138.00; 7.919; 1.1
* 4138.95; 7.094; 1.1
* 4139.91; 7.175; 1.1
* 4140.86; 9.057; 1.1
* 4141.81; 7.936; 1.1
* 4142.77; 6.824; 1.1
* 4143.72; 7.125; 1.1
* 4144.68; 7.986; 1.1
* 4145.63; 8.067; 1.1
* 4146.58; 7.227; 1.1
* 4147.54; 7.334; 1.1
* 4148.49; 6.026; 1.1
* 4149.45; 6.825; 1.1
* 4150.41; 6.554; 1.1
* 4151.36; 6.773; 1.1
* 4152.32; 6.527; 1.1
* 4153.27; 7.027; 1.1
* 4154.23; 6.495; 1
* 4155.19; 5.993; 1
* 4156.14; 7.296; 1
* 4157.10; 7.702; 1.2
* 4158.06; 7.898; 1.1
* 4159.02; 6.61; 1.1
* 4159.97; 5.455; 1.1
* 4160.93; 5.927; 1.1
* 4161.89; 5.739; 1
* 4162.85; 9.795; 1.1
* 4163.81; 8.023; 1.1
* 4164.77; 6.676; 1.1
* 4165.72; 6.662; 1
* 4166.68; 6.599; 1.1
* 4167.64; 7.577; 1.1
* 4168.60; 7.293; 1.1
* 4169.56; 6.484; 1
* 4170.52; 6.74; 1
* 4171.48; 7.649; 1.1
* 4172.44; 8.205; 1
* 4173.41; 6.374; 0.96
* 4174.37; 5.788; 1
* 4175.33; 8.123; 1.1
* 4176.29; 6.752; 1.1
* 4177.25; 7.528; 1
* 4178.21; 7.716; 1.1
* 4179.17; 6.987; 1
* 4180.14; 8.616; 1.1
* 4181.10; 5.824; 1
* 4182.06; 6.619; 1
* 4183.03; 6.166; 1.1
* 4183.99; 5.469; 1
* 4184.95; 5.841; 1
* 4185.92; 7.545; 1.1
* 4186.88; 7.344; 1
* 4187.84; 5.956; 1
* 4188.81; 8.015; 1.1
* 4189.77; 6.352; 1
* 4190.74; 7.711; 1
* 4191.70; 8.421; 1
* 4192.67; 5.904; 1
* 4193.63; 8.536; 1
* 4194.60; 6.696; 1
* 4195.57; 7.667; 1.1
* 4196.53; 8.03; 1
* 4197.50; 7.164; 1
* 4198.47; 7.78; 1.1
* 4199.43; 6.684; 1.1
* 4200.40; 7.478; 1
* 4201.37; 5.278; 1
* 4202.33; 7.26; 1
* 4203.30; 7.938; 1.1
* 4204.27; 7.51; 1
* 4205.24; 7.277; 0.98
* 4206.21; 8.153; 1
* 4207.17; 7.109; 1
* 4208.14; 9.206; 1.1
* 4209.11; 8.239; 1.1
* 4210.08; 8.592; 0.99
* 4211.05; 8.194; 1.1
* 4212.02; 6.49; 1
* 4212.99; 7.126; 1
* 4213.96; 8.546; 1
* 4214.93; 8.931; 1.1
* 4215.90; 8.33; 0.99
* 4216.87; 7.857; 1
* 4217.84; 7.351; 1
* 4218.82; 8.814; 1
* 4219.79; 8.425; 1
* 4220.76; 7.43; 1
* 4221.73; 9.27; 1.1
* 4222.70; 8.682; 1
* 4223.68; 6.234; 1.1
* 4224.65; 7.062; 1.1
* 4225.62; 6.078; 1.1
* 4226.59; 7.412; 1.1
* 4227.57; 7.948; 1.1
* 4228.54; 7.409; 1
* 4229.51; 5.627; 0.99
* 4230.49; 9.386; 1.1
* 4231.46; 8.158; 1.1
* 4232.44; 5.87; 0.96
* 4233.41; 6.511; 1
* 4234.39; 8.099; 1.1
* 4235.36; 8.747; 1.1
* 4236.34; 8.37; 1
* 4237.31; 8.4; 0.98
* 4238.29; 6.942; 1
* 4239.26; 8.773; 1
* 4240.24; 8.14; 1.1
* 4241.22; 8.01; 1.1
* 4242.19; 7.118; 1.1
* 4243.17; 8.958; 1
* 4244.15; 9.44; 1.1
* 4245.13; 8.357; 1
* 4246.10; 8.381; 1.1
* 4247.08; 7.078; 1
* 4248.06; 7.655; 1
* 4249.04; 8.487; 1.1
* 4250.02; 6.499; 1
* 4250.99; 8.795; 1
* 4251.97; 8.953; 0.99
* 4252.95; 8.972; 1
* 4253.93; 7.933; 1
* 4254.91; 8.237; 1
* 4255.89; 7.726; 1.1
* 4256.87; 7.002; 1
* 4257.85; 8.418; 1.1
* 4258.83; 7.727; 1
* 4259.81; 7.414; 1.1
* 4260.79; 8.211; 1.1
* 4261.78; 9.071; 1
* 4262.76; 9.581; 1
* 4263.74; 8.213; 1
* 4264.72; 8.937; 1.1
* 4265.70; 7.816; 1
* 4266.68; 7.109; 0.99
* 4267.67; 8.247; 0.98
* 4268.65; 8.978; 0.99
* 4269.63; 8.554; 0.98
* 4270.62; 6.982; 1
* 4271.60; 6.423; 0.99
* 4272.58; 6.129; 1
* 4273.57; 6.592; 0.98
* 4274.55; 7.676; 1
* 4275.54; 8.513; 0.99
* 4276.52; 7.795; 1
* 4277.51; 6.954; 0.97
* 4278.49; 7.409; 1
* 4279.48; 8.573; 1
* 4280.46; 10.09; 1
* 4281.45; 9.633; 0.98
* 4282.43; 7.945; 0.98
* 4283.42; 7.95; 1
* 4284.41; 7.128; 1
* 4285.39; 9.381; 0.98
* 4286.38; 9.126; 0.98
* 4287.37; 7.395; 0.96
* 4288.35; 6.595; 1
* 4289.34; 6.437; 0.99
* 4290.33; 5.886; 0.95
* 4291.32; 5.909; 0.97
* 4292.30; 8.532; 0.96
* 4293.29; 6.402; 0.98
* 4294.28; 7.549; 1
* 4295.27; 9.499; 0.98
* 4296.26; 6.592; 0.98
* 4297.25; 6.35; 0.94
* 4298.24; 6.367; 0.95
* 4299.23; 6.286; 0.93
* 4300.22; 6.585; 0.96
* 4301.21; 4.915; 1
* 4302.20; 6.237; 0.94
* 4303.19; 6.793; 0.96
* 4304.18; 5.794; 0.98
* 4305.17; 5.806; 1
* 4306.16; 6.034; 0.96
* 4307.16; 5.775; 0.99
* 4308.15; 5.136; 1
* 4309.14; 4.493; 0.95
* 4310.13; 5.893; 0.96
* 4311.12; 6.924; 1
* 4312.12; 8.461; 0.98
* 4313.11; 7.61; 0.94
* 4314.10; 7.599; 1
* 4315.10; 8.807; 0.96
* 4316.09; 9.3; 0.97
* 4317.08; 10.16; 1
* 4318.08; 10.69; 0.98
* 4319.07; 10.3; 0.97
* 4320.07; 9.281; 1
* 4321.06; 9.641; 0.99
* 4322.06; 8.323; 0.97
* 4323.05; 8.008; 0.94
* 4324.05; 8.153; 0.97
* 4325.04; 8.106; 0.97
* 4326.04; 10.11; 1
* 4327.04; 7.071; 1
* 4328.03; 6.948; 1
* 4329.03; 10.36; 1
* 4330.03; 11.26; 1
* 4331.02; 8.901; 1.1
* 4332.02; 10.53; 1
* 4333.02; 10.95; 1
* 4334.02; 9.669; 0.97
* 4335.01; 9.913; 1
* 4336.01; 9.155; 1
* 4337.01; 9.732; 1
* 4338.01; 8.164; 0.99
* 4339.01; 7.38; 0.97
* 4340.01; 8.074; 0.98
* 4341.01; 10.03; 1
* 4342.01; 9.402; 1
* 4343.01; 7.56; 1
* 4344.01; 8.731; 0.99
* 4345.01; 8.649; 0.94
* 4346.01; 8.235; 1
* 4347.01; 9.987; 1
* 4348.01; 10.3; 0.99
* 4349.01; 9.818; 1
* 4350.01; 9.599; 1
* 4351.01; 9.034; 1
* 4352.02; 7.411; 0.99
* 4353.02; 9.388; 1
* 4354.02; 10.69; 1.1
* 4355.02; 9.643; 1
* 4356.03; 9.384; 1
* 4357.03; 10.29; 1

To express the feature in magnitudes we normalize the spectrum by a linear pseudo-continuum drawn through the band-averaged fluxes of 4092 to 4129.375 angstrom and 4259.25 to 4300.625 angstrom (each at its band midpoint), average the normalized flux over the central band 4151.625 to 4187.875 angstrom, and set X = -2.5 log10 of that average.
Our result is 0.09 mag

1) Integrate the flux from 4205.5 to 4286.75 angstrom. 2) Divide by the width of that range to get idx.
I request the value 7.97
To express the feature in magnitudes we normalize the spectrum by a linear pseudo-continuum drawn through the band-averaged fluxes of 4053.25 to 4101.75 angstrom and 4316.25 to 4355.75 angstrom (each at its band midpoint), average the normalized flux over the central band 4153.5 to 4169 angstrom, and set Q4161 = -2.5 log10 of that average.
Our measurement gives 0.102 mag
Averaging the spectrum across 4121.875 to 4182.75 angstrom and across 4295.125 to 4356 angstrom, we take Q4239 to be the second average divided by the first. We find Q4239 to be 1.2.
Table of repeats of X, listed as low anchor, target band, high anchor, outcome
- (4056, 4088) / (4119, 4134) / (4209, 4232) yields -0.01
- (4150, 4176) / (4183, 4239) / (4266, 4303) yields -0.06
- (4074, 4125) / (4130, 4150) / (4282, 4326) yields 0.09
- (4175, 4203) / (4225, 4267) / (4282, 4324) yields -0.10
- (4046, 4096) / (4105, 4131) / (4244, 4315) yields -0.09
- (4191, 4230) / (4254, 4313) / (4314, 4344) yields 0.16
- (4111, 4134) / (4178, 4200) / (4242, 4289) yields 0.09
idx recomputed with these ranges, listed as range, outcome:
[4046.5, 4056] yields 6.23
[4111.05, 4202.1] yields 7.13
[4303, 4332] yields 8.05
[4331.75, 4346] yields 9.08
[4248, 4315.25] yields 7.46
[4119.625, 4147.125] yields 7.19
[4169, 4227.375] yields 7.39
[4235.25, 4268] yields 8.16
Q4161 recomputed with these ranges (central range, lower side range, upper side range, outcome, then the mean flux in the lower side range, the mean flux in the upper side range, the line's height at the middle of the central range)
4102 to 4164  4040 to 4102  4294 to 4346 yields -0.01 mag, 6.81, 8.08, 7.13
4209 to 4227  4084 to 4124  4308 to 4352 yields 0.06 mag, 7.74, 8.8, 8.27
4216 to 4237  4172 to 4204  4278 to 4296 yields -0.04 mag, 7.08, 7.84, 7.38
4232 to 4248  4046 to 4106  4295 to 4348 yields -0.04 mag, 6.74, 8.14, 7.68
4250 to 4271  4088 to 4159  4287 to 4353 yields -0.05 mag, 7.34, 8.07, 7.85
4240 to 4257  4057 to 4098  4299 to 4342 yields -0.05 mag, 6.91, 8.15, 7.79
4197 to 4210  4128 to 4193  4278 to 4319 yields -0.06 mag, 6.96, 7.35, 7.08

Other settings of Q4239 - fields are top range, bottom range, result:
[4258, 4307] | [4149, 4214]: 1.04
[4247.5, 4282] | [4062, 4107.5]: 1.18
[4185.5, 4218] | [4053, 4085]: 1.19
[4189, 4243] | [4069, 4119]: 1.04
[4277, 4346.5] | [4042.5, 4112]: 1.18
